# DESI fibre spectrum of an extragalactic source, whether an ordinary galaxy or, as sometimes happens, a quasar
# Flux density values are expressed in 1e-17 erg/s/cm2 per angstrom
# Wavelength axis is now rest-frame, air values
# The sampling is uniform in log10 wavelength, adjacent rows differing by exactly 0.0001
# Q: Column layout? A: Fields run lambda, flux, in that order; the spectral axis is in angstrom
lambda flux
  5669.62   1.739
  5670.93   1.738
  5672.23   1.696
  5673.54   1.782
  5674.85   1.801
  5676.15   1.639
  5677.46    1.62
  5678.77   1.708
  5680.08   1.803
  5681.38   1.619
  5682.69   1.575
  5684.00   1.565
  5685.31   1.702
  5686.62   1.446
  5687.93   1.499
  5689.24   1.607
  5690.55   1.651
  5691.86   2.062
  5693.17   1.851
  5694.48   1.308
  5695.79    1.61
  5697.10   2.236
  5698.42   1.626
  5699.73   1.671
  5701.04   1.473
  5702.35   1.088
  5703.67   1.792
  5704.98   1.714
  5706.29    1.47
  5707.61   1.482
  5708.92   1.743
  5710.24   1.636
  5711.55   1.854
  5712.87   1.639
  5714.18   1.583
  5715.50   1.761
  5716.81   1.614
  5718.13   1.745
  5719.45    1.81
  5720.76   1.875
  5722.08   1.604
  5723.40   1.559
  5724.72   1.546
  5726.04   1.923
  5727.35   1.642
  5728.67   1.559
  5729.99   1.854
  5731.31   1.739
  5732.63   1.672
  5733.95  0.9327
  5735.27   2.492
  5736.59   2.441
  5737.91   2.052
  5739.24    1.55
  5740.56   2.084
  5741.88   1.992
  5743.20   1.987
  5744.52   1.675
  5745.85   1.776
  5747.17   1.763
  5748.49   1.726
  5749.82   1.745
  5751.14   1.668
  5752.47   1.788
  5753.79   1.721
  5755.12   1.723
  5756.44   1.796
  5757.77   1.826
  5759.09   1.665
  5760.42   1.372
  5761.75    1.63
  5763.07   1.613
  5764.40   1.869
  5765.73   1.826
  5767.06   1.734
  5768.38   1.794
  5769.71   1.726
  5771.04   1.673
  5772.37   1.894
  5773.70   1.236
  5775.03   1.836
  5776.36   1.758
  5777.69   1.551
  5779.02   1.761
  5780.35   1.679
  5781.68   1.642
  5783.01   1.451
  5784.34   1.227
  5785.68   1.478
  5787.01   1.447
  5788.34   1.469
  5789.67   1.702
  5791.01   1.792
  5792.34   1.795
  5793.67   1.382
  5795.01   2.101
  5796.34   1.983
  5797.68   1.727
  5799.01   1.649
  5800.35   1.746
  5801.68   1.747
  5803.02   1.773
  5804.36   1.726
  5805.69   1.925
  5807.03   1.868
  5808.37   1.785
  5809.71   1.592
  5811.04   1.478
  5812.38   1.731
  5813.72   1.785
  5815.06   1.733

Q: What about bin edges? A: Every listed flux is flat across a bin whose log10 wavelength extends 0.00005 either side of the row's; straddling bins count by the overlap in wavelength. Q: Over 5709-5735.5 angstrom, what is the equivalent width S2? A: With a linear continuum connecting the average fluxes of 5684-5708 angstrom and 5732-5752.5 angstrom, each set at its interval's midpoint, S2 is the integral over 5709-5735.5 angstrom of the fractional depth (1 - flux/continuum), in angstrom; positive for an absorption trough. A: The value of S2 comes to 0.82 angstrom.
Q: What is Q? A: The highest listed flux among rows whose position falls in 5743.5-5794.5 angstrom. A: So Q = 1.894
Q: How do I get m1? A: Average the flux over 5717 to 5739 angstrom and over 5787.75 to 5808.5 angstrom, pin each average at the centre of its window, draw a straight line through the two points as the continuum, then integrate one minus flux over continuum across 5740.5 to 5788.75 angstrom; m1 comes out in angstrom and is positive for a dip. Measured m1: 2.1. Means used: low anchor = 1.77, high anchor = 1.76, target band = 1.69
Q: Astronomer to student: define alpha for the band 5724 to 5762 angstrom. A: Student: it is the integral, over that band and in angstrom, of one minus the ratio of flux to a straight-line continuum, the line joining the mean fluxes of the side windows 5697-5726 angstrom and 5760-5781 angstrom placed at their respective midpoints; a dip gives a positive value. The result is -2.3 angstrom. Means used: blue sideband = 1.65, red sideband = 1.69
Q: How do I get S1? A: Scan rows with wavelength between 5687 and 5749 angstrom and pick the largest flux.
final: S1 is 2.492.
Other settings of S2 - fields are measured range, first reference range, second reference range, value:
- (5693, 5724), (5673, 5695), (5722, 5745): 1.4 angstrom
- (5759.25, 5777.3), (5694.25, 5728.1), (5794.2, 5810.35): 0.6 angstrom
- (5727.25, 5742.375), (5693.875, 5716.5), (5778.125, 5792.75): -2.1 angstrom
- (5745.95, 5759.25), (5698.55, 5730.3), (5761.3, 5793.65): -0.8 angstrom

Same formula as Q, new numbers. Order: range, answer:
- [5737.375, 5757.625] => 2.084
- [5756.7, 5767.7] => 1.869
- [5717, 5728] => 1.923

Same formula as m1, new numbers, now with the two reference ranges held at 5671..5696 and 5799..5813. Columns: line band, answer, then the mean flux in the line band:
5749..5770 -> -0.1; 1.72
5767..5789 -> 1.4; 1.61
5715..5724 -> -0.1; 1.71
